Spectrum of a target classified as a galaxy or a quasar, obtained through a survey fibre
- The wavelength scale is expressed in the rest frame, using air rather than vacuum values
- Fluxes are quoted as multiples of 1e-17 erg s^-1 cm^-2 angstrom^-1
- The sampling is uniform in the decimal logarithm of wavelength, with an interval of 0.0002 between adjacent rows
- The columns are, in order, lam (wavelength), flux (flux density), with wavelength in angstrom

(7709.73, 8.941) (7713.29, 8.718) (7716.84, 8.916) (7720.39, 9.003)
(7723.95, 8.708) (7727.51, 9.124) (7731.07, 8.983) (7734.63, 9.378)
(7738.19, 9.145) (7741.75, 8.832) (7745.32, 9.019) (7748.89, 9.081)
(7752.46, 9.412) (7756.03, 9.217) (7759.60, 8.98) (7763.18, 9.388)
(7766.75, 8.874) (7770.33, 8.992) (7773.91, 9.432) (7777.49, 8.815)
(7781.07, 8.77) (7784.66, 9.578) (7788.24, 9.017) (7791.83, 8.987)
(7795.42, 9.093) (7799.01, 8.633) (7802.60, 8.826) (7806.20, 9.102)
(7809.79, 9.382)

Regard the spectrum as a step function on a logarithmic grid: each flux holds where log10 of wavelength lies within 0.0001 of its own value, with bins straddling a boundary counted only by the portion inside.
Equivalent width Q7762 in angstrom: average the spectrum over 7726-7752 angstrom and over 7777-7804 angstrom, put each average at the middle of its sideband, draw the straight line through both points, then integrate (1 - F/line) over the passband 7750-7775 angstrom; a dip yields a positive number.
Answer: -0.4 angstrom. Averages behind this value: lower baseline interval 9.1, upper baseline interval 8.97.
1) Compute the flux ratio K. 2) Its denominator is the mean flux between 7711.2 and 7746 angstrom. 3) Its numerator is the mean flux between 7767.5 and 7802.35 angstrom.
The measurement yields 1.00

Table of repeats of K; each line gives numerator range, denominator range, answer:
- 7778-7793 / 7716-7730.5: 1.01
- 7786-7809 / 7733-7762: 0.98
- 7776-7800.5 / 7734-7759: 0.98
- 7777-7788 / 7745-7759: 0.99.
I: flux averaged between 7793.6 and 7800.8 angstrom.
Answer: 8.86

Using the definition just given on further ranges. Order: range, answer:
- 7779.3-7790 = 9.12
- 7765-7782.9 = 8.97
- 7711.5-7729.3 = 8.89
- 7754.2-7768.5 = 9.12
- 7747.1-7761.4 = 9.17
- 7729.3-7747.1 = 9.07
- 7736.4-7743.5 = 9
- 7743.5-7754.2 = 9.16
